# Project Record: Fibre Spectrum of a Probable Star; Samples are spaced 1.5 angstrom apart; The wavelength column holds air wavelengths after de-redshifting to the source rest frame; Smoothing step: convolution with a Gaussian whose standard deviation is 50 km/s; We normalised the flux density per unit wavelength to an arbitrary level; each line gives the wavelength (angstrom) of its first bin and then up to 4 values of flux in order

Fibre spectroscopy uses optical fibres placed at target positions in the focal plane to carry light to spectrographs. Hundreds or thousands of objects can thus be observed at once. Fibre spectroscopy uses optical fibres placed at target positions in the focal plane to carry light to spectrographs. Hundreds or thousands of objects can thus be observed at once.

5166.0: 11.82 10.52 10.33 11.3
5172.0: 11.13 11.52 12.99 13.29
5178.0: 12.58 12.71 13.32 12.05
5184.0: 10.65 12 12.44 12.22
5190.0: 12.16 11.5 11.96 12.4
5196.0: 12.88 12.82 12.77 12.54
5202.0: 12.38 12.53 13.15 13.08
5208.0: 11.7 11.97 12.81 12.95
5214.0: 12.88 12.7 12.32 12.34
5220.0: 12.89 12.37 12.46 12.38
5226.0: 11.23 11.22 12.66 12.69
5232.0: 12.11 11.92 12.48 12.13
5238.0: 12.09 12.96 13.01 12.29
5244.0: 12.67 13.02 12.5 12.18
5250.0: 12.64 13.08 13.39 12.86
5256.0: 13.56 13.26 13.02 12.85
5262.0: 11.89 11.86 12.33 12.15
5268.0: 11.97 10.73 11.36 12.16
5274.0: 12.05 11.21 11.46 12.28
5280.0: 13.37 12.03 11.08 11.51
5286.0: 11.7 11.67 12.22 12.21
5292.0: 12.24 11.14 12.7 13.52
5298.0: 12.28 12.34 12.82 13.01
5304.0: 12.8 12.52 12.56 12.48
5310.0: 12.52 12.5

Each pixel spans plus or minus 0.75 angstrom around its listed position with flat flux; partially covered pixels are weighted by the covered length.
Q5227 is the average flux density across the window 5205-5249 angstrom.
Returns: 12.4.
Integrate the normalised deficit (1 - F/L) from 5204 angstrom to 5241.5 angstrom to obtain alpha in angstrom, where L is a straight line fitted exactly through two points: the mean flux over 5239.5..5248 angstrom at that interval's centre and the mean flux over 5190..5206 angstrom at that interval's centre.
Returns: 0.6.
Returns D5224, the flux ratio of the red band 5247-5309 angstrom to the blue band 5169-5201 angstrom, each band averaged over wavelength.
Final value 1.01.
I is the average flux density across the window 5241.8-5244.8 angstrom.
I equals 12.5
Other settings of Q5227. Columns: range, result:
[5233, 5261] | 12.7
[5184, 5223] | 12.4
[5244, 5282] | 12.4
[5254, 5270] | 12.4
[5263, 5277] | 11.7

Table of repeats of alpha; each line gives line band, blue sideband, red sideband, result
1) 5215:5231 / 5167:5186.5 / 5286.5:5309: -0.2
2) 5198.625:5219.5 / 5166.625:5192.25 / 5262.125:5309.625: -1.0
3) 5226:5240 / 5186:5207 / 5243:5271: 0.4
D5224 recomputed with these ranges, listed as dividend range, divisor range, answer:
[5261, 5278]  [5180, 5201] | 0.96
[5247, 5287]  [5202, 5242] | 0.98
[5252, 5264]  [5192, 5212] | 1.03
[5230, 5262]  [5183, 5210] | 1.03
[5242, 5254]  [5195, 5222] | 1.01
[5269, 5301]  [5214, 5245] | 0.97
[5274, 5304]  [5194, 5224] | 0.97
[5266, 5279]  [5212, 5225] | 0.93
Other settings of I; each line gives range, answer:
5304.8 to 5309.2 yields 12.5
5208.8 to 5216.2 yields 12.7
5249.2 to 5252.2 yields 12.8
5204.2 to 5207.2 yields 13.1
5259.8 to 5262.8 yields 12.4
